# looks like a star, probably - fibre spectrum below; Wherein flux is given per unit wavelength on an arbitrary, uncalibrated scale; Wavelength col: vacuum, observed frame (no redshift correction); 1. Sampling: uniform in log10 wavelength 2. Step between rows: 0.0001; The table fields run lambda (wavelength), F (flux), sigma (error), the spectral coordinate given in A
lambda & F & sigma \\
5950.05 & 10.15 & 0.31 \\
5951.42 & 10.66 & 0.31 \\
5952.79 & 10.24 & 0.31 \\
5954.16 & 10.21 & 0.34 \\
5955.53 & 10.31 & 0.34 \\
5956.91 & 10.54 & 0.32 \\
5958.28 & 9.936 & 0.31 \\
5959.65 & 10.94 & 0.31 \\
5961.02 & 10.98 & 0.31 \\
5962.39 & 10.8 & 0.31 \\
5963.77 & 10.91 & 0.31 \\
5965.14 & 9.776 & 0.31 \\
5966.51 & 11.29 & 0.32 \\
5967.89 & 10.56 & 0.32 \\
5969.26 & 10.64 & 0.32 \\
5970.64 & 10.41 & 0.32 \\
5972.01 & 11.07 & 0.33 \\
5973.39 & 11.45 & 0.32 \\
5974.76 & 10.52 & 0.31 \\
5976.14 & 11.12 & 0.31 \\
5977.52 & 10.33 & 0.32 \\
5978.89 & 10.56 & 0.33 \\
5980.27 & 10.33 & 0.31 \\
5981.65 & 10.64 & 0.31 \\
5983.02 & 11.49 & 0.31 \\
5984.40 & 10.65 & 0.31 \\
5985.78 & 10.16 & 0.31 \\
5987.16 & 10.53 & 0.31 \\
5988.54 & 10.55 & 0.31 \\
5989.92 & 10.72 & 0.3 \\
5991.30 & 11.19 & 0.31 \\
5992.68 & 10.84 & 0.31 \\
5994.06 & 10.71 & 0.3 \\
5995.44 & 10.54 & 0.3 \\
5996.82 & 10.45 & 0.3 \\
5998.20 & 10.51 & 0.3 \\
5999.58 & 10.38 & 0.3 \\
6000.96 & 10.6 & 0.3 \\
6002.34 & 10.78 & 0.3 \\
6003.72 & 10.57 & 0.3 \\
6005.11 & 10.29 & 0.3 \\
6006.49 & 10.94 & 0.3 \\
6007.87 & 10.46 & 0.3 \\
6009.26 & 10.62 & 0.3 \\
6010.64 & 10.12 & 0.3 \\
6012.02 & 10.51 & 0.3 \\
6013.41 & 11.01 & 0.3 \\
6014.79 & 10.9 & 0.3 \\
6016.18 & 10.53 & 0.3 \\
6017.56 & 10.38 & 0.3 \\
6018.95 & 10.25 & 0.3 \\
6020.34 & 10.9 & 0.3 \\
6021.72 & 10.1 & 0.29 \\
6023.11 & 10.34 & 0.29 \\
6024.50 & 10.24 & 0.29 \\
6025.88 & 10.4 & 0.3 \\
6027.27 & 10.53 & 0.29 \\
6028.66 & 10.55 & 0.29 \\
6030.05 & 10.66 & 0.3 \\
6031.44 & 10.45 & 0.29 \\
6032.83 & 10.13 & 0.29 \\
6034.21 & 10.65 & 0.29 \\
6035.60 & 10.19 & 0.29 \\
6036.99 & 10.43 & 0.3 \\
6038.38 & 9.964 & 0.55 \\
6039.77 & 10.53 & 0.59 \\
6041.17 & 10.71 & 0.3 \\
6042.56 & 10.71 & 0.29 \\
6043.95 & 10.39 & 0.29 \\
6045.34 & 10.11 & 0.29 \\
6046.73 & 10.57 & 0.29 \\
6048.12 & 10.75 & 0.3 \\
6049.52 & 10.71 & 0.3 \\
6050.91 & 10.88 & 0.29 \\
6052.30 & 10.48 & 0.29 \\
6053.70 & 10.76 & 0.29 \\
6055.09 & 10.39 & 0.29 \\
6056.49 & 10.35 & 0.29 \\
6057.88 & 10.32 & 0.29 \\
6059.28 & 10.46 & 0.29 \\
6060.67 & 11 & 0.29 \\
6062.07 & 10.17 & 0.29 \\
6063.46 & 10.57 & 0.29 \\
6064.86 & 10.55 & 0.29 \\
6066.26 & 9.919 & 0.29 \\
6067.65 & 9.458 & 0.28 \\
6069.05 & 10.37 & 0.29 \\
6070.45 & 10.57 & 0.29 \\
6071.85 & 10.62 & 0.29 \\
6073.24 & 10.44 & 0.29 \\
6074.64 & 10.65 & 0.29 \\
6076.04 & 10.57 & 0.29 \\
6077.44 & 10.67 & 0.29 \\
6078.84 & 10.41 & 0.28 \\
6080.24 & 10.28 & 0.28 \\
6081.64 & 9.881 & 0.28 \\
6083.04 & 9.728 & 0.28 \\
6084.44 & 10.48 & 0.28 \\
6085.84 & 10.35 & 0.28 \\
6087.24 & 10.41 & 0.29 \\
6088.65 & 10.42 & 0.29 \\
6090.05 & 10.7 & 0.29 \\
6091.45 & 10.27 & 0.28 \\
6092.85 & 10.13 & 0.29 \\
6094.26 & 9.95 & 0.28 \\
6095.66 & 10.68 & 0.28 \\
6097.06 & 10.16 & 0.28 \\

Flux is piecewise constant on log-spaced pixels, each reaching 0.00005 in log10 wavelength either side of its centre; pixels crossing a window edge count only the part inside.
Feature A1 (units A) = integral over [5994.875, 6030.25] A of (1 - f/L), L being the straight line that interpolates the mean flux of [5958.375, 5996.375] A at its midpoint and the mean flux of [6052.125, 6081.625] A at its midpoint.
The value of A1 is 0.3 A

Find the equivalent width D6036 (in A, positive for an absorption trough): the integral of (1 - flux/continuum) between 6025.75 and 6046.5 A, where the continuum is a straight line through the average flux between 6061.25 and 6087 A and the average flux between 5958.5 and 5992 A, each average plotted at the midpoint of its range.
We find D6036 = 0.1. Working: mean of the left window 10.7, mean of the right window 10.3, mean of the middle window 10.4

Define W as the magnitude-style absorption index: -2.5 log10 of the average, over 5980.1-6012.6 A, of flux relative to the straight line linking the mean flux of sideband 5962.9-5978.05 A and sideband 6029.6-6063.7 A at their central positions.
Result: 0.00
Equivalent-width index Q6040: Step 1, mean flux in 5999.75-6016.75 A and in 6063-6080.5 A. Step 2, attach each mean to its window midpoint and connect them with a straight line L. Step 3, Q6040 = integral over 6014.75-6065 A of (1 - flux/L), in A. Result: 0.1 A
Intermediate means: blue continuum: 10.6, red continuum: 10.4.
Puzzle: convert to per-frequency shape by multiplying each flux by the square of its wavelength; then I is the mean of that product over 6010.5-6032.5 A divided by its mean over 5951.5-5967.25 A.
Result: 1.0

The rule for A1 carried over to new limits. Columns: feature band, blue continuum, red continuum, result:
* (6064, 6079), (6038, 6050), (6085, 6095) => 0.0 A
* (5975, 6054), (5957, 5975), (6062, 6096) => 0.0 A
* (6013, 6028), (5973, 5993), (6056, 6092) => 0.1 A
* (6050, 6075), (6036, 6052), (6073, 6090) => 0.0 A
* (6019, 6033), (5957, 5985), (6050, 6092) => 0.2 A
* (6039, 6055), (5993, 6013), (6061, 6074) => -0.3 A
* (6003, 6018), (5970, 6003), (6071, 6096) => 0.0 A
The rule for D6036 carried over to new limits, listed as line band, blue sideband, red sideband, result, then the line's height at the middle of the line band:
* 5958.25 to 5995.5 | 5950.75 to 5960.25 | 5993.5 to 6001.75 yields -0.9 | 10.5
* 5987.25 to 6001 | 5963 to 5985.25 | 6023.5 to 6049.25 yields 0.0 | 10.6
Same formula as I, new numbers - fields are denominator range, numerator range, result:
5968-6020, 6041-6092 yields 1.00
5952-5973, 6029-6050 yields 1.01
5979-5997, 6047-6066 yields 1.01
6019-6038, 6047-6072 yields 1.01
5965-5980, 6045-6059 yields 1.01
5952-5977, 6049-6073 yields 1.01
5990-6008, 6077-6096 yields 1.00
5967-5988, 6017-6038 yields 0.99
